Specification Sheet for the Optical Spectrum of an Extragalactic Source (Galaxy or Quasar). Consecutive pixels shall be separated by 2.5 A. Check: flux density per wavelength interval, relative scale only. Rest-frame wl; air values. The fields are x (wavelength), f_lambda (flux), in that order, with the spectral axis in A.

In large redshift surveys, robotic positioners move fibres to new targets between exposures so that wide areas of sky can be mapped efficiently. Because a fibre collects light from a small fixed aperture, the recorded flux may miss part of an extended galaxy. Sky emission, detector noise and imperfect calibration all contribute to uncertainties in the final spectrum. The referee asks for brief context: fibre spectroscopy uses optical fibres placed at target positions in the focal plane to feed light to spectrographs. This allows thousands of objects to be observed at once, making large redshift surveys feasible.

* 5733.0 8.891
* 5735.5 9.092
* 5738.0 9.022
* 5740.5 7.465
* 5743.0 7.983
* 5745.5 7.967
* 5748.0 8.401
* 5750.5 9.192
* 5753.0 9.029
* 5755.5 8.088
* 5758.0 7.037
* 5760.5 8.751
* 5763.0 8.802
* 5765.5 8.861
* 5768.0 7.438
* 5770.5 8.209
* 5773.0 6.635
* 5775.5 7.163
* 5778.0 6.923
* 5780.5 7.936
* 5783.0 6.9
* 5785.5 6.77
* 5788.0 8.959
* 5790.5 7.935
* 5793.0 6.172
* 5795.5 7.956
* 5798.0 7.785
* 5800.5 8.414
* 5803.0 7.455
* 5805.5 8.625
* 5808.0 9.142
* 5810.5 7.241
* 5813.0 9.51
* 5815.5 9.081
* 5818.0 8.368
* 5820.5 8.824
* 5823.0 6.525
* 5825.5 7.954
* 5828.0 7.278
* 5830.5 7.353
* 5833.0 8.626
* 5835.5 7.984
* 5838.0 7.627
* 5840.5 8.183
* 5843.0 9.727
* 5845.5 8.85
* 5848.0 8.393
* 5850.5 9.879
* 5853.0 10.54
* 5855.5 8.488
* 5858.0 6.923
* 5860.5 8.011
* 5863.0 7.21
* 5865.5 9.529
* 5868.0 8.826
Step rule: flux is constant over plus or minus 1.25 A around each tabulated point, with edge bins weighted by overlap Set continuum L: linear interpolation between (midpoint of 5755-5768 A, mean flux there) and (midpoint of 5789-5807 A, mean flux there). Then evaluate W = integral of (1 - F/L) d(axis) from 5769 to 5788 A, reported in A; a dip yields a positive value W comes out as 1.64 A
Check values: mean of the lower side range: 8.24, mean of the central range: 7.34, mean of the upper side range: 7.8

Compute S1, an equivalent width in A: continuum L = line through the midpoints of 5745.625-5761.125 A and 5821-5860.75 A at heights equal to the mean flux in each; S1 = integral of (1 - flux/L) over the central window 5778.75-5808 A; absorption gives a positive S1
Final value 2.0 A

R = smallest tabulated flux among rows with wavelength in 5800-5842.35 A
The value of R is 6.525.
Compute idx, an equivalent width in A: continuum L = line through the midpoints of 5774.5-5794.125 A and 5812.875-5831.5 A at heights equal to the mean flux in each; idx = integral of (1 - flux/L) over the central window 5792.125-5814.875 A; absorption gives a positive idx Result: -1.14 A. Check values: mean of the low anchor 7.35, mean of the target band 8.09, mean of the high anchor 8.04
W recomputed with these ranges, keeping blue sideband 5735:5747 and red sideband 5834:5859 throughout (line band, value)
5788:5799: 1.1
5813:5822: -0.3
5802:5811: 0.3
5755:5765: 0.1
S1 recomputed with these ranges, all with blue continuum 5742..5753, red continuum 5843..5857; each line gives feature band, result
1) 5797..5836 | 3.6 A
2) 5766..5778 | 1.7 A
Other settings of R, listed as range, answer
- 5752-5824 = 6.172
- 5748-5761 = 7.037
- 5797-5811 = 7.241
